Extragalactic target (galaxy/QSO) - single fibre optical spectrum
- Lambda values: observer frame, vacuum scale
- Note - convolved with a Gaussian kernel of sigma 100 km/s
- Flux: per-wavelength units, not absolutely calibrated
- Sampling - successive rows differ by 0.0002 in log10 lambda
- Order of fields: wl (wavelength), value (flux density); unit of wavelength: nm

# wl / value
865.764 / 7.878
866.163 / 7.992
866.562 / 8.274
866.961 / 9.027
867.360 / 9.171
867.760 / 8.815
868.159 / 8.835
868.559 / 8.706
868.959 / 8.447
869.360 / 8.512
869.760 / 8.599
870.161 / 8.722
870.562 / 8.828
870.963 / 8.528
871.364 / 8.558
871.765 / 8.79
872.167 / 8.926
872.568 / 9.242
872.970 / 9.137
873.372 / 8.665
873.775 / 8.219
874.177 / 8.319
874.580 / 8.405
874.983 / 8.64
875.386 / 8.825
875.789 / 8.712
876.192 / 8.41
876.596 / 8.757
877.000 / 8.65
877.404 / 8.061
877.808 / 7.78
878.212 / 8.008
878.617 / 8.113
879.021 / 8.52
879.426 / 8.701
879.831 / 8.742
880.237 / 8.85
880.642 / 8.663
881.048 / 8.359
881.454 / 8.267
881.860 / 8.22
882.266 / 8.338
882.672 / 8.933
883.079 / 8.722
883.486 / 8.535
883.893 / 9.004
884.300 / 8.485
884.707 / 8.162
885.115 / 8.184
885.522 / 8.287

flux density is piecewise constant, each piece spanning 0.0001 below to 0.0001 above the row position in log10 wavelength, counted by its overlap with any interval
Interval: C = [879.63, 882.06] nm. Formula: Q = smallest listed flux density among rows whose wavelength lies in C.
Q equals 8.22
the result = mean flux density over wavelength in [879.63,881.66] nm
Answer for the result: 8.57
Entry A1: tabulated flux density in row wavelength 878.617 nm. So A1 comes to 8.113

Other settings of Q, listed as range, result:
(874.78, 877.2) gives 8.41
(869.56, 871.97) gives 8.528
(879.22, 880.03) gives 8.701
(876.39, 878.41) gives 7.78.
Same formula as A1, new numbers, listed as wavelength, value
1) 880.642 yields 8.663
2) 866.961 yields 9.027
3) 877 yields 8.65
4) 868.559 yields 8.706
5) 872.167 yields 8.926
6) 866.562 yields 8.274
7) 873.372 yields 8.665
